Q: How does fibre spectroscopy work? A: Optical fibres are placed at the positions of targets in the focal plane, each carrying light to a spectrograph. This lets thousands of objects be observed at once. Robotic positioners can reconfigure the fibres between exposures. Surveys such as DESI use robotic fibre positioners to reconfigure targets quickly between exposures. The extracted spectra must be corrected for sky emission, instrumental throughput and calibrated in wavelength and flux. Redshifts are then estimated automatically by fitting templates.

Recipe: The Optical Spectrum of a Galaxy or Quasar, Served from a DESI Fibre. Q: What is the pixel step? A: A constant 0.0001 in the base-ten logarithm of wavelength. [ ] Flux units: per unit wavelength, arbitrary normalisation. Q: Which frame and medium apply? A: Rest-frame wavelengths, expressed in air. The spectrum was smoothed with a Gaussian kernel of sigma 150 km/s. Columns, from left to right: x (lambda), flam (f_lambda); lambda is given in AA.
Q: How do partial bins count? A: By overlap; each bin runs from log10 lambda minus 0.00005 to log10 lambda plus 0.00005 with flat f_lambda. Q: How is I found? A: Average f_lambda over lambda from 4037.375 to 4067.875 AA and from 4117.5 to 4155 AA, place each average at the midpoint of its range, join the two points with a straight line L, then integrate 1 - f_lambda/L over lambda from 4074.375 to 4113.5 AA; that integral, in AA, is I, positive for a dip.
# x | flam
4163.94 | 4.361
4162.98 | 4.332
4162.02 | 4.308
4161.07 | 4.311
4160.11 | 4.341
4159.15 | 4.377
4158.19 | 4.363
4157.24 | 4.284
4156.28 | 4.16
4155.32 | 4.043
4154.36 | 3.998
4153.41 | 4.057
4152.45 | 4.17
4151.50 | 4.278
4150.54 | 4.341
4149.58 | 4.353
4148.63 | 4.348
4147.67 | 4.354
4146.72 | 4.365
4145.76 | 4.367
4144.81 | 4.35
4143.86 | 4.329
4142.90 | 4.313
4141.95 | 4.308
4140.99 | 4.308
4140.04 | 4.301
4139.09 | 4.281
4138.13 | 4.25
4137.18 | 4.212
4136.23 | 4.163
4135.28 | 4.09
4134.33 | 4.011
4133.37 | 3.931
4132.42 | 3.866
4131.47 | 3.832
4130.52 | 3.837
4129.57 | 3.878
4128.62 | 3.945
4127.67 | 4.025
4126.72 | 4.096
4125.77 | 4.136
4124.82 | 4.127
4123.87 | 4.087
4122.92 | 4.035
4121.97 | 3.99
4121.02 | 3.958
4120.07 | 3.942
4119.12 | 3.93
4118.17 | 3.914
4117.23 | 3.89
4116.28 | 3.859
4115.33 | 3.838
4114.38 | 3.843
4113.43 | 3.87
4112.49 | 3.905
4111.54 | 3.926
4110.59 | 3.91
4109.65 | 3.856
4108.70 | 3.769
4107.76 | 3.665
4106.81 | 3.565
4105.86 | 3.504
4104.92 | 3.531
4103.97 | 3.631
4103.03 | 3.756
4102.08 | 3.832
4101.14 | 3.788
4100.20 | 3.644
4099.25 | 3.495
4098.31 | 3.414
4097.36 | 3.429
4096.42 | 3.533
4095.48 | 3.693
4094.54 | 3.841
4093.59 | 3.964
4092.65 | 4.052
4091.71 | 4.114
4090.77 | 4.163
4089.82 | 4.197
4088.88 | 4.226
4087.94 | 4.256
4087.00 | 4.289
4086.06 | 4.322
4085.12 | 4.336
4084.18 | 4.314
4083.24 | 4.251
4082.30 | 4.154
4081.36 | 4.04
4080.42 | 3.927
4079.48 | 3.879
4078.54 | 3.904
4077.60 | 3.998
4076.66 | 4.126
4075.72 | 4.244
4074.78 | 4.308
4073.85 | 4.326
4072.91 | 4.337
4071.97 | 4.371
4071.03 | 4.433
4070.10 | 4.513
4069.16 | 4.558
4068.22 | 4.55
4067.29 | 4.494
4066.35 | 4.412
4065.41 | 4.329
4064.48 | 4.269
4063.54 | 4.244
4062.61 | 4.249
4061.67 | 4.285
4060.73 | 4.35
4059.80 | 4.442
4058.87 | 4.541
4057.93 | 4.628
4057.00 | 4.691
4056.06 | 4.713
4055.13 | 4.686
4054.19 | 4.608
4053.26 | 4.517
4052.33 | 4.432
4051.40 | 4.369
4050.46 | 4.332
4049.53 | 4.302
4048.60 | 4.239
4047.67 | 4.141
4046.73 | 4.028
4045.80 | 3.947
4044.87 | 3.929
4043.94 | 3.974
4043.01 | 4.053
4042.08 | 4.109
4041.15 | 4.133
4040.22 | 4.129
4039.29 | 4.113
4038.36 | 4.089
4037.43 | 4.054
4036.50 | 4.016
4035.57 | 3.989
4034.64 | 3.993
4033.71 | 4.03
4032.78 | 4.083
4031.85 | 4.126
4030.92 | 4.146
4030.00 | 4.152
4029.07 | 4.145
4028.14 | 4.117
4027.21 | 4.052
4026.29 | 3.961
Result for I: 2.8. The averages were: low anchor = 4.3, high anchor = 4.13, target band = 3.92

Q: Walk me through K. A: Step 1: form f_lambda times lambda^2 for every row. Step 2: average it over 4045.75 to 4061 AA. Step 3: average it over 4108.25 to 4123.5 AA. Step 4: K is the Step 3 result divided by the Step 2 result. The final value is 0.9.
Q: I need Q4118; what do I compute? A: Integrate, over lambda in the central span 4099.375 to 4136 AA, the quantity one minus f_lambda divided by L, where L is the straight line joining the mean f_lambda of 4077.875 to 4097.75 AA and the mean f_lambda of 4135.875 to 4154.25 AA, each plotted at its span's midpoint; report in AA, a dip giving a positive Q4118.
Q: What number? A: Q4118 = 2.6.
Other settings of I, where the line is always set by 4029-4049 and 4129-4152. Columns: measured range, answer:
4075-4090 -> -0.1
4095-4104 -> 1.1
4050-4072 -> -1.9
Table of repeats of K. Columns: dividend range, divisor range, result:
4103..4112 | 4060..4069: 0.87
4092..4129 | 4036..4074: 0.91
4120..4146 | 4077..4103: 1.06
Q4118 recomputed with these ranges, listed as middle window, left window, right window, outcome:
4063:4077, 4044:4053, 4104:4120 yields -1.1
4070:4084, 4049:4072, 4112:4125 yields 0.4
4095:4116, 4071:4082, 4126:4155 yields 2.3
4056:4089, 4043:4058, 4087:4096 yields -1.0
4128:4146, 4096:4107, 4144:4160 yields -0.3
